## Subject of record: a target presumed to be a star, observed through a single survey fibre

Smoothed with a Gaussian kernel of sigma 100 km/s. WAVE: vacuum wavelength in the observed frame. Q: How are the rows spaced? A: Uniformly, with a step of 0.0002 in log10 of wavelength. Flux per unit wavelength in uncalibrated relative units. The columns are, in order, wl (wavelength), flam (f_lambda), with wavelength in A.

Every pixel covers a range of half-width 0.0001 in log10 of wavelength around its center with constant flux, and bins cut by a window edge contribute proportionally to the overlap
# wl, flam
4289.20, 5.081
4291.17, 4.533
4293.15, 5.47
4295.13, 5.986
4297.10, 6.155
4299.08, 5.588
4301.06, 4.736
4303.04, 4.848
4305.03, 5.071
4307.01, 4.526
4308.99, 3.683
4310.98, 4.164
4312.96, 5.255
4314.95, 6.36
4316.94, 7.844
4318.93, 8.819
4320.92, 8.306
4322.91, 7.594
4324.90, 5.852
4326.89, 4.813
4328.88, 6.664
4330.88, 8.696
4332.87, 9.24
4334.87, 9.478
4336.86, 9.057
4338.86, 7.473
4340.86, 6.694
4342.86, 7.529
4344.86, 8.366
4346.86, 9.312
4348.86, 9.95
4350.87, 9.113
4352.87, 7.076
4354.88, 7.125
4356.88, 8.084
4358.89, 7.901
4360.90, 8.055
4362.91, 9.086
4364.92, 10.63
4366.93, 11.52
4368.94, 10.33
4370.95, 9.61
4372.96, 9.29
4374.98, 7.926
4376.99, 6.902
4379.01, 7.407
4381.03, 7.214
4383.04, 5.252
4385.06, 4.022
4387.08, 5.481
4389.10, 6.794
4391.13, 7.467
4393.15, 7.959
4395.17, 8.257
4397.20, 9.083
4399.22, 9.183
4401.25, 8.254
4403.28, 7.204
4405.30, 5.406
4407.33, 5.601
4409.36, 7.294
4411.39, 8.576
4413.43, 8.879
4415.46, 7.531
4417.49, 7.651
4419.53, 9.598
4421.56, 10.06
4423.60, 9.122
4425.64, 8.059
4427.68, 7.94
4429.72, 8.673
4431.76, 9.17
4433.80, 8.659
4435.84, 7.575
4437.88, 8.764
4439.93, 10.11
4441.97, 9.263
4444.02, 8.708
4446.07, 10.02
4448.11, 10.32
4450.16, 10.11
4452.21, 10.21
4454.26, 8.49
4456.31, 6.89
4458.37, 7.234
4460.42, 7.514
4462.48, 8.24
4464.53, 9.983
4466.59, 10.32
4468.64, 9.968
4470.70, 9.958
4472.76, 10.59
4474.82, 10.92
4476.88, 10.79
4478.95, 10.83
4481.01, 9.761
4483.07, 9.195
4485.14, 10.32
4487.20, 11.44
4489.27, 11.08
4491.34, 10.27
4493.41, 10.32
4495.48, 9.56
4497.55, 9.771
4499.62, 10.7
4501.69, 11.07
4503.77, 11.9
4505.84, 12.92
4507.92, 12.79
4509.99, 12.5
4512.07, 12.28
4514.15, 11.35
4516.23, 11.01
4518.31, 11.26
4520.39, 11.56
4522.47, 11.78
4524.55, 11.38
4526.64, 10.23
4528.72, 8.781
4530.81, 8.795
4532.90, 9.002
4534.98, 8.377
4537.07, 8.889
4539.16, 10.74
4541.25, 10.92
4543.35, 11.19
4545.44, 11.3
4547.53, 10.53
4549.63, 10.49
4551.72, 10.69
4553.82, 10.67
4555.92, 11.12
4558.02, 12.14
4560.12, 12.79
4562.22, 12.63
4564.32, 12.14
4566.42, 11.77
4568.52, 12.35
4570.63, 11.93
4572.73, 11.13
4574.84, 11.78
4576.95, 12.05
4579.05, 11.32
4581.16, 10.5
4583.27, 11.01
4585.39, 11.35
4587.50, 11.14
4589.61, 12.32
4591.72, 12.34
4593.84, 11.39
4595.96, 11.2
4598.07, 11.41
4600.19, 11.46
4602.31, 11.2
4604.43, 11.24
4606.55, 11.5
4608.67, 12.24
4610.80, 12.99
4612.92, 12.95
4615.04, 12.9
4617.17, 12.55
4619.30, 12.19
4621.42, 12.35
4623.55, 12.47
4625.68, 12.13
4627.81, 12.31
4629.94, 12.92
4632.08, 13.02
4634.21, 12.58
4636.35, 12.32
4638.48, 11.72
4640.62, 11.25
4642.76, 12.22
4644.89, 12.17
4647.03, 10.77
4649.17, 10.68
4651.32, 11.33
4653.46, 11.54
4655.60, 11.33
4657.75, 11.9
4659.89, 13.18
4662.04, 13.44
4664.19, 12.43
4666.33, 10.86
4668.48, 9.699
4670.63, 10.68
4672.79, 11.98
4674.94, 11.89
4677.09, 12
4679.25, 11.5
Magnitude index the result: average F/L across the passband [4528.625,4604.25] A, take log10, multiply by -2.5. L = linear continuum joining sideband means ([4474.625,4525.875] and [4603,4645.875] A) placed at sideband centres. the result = 0.06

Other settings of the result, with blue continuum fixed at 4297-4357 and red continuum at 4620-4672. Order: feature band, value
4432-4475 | -0.03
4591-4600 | -0.04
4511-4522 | -0.16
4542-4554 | -0.04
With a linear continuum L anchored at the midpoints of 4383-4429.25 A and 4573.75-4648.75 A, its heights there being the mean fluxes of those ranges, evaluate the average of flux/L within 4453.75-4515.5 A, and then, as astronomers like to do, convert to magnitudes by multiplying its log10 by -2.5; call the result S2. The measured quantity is -0.111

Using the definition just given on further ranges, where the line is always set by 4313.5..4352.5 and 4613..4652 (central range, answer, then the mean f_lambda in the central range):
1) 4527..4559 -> 0.07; 10.2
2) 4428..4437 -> 0.10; 8.48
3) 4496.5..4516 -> -0.13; 11.7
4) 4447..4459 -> 0.08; 8.94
